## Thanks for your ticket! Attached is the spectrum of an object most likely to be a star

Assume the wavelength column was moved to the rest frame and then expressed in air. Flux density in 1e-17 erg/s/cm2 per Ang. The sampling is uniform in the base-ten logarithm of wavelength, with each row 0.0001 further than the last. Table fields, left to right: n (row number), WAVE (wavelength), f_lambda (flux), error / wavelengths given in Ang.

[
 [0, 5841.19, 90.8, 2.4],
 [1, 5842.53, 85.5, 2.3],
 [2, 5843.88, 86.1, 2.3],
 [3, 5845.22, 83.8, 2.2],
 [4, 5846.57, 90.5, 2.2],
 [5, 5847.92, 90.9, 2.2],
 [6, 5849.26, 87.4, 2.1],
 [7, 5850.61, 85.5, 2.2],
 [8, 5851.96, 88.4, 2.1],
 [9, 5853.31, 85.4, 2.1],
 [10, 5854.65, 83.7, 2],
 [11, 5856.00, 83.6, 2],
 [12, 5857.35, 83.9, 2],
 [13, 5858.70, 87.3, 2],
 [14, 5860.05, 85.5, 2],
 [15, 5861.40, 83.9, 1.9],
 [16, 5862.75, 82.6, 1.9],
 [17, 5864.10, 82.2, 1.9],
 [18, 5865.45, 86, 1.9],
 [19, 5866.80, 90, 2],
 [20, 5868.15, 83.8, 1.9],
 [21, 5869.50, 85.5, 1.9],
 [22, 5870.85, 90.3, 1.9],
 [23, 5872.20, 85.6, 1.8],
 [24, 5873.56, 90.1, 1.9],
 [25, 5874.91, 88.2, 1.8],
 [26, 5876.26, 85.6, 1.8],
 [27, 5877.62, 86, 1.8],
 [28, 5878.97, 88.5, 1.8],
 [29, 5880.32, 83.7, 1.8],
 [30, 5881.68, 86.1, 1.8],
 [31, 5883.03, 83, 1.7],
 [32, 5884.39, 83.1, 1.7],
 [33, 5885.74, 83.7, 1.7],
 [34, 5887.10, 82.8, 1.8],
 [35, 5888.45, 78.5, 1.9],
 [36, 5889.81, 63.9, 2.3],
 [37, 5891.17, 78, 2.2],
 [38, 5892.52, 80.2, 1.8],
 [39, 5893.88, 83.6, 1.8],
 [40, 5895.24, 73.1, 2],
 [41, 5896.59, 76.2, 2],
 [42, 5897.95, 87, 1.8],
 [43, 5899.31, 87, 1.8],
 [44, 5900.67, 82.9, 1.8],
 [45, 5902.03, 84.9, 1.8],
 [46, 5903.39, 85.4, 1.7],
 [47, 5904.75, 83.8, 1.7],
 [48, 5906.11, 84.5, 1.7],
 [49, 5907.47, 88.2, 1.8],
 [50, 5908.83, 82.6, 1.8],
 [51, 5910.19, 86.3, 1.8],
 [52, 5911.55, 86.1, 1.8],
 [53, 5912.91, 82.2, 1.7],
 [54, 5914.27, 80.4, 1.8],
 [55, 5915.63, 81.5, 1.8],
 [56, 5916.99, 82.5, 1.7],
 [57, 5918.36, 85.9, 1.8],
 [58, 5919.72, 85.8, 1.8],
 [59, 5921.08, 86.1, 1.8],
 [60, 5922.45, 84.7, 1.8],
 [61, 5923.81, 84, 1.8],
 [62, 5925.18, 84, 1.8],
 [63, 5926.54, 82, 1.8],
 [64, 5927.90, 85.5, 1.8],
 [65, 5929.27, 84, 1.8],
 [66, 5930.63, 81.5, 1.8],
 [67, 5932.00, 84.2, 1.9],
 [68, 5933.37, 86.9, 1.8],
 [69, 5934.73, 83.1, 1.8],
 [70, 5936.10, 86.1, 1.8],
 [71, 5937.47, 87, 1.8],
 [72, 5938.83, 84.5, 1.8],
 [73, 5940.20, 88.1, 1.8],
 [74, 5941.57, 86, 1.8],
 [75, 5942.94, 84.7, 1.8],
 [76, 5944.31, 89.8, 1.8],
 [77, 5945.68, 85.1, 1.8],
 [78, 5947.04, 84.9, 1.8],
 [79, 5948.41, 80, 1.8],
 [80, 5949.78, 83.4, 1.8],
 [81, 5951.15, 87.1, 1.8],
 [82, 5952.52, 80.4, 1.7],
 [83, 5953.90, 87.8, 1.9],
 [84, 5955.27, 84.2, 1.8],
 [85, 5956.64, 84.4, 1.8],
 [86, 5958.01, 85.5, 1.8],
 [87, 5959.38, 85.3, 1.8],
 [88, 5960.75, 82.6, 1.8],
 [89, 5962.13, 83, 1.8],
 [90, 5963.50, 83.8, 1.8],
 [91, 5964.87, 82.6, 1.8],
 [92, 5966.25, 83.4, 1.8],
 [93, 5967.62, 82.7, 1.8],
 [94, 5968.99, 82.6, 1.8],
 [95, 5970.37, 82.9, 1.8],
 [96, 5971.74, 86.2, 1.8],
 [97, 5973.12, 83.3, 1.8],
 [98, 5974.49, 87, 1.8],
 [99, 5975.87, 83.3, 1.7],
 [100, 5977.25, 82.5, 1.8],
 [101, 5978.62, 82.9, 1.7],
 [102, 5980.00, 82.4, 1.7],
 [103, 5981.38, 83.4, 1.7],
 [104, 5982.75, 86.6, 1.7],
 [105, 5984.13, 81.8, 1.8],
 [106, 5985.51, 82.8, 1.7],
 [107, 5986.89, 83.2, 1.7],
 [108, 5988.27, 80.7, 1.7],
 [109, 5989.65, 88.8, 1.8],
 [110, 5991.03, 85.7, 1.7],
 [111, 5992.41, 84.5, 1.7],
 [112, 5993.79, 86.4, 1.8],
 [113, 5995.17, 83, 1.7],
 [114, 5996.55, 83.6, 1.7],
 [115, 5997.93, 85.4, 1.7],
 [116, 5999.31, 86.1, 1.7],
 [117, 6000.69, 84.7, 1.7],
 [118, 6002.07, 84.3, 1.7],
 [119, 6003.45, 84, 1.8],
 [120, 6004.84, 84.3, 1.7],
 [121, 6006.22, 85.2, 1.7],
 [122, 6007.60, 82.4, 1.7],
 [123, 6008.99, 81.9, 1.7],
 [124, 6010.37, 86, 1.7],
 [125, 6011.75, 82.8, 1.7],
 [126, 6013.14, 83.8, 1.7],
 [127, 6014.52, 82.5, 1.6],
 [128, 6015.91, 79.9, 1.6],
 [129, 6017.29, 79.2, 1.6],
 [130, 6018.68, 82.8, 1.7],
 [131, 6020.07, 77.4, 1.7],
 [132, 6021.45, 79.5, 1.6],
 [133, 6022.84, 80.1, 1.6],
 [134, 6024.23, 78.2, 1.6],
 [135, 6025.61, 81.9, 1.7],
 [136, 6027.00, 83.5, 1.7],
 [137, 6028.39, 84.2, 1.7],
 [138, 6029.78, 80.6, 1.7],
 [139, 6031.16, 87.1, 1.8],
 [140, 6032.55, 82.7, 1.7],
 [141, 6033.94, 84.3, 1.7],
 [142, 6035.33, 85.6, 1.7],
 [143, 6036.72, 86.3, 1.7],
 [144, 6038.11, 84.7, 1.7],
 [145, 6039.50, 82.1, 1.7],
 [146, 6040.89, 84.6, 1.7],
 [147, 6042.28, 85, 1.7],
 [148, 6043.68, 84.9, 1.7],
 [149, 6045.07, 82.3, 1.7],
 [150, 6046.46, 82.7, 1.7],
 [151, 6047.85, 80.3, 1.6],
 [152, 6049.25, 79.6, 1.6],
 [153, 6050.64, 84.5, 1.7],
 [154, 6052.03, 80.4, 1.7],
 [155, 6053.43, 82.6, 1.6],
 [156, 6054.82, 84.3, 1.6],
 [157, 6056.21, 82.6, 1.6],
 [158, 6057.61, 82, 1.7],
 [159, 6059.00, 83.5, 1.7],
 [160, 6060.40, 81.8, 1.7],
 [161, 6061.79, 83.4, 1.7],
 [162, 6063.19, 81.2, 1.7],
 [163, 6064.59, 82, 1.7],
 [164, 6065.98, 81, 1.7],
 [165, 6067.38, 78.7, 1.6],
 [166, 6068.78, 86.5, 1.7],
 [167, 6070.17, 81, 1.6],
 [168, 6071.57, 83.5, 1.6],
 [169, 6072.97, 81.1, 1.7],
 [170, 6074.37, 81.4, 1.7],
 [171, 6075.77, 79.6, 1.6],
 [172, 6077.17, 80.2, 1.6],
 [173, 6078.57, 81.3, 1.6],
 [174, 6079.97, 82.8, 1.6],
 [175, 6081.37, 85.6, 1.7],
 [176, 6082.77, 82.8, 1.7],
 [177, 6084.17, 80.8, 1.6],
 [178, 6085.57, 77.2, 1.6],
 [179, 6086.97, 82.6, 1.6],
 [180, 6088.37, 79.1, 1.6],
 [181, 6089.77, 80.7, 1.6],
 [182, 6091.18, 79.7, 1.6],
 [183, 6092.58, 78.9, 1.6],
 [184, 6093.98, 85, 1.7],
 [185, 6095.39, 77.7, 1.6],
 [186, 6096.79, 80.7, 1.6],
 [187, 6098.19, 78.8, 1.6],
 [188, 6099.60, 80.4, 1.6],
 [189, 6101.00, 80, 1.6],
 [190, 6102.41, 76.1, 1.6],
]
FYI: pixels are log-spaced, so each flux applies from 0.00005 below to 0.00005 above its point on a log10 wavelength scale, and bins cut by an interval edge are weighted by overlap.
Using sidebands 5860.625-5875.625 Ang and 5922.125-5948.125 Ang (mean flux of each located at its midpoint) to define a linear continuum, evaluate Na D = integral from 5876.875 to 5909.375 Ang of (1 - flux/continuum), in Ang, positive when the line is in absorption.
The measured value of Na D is 1.3 Ang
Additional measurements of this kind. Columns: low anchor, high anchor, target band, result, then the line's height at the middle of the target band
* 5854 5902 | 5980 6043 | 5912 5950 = -0.43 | 83.5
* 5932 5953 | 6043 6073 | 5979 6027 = 0.33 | 83.7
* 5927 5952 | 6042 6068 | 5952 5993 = 0.17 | 84.2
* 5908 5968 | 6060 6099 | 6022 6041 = -0.21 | 82.3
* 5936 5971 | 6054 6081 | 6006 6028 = 0.39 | 83.1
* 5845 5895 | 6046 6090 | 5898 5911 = -0.18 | 84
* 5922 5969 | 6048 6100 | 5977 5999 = -0.15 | 83.5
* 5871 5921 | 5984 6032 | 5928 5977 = -0.74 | 83.2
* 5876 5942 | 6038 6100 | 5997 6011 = -0.33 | 82.5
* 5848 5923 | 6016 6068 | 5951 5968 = -0.15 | 83.3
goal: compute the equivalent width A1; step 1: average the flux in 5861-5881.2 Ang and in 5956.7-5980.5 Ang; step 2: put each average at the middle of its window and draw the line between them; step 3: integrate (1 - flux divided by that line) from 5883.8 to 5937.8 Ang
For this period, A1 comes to 1.39 Ang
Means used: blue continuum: 86.2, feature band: 83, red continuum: 83.7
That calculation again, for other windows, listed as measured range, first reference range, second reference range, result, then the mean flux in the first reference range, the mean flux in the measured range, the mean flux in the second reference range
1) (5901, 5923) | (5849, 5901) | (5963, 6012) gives -0.1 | 83.9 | 84.4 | 84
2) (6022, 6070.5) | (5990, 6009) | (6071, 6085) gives 0.1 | 84.6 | 82.8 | 81.8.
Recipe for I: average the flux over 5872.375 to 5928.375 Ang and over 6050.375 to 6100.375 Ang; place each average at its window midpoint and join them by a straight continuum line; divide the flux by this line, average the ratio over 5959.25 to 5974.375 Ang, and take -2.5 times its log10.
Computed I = -0.01 mag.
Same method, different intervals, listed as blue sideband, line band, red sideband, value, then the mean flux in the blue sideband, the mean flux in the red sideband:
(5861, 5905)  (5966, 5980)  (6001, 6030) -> -0.01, 83.5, 82.2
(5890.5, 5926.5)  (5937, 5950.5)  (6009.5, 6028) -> -0.03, 83.3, 81.4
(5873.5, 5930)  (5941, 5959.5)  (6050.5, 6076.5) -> -0.03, 83.3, 82.1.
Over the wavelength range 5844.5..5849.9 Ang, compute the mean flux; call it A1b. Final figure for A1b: 88.2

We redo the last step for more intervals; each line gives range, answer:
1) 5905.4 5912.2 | 85.6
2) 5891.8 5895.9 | 79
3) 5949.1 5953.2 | 83.6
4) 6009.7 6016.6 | 83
